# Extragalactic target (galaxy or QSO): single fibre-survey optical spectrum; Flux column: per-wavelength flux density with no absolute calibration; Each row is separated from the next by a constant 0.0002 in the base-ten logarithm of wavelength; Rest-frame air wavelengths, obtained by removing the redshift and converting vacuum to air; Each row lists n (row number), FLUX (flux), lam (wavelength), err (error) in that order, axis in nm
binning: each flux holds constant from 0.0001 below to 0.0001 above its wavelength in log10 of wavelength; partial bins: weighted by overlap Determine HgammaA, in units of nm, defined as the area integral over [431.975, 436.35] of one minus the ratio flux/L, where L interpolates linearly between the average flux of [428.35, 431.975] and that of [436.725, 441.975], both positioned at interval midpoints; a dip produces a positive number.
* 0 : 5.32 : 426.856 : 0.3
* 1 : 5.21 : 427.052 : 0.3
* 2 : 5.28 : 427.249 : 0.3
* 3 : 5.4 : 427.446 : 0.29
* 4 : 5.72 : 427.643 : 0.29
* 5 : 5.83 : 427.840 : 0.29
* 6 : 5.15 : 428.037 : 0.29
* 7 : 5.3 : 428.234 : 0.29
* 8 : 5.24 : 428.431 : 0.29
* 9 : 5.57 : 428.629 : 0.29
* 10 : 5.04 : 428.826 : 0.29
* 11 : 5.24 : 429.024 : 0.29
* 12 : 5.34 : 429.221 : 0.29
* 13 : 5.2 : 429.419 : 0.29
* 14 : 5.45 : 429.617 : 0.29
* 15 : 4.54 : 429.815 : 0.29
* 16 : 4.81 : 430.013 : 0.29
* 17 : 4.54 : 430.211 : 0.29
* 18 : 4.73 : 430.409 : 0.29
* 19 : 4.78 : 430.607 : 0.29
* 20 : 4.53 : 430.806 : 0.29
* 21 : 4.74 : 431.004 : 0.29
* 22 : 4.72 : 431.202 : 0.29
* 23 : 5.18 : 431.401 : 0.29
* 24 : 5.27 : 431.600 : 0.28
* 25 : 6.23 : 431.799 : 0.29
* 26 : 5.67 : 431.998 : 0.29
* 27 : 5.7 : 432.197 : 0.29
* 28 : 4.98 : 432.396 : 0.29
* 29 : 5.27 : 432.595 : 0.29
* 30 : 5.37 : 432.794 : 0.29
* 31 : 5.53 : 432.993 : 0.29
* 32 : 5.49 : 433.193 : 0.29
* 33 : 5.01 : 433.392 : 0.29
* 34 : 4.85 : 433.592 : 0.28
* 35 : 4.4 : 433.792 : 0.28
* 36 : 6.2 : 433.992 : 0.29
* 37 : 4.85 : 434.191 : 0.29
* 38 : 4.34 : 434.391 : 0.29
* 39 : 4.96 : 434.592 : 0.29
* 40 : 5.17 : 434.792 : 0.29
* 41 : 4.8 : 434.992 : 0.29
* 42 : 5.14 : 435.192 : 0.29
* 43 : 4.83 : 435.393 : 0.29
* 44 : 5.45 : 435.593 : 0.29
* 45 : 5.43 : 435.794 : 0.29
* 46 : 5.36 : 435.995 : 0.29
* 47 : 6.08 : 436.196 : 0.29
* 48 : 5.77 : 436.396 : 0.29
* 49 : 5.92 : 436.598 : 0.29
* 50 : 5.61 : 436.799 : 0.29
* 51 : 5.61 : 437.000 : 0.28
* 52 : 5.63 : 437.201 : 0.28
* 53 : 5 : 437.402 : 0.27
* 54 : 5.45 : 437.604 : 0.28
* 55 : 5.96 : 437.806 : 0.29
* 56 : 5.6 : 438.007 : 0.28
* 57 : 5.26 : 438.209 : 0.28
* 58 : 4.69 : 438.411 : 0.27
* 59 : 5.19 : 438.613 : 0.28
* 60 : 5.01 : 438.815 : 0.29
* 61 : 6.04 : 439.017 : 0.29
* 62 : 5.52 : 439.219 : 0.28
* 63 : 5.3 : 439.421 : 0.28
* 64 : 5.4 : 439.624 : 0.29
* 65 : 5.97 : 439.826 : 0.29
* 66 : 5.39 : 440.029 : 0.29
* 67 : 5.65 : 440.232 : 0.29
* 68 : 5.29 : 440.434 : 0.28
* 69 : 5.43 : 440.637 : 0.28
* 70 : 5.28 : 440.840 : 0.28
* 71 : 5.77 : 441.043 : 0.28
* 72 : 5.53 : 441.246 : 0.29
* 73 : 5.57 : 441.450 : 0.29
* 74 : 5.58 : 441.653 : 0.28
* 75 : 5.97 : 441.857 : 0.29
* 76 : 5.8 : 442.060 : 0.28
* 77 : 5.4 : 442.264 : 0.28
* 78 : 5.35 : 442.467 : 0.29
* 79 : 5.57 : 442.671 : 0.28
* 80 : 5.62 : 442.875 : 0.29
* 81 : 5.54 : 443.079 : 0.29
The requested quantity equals 0.03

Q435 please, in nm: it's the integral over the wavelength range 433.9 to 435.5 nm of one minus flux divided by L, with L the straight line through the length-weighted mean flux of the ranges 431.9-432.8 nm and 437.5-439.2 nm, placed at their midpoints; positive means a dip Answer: 0.11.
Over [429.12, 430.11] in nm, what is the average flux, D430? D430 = 5.07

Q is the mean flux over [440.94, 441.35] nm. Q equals 5.64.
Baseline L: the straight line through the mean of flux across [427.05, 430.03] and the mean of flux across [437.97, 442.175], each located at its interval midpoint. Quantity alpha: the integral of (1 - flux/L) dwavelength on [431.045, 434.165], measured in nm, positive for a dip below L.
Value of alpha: 0.03 nm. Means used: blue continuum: 5.28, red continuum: 5.49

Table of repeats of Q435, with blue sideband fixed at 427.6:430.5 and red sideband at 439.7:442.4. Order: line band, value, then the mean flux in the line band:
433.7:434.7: 0.07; 4.96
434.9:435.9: 0.05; 5.13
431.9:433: -0.03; 5.41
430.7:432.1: 0.02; 5.19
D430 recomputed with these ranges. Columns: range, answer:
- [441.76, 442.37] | 5.73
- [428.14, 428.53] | 5.27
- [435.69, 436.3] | 5.62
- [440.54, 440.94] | 5.35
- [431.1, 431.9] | 5.35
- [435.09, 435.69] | 5.14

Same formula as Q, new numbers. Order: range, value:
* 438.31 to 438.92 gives 4.97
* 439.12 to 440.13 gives 5.52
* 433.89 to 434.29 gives 5.53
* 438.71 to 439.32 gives 5.53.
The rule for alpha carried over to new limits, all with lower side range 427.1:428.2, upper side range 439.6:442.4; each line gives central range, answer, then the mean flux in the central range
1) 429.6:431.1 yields 0.21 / 4.73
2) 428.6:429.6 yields 0.04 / 5.27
